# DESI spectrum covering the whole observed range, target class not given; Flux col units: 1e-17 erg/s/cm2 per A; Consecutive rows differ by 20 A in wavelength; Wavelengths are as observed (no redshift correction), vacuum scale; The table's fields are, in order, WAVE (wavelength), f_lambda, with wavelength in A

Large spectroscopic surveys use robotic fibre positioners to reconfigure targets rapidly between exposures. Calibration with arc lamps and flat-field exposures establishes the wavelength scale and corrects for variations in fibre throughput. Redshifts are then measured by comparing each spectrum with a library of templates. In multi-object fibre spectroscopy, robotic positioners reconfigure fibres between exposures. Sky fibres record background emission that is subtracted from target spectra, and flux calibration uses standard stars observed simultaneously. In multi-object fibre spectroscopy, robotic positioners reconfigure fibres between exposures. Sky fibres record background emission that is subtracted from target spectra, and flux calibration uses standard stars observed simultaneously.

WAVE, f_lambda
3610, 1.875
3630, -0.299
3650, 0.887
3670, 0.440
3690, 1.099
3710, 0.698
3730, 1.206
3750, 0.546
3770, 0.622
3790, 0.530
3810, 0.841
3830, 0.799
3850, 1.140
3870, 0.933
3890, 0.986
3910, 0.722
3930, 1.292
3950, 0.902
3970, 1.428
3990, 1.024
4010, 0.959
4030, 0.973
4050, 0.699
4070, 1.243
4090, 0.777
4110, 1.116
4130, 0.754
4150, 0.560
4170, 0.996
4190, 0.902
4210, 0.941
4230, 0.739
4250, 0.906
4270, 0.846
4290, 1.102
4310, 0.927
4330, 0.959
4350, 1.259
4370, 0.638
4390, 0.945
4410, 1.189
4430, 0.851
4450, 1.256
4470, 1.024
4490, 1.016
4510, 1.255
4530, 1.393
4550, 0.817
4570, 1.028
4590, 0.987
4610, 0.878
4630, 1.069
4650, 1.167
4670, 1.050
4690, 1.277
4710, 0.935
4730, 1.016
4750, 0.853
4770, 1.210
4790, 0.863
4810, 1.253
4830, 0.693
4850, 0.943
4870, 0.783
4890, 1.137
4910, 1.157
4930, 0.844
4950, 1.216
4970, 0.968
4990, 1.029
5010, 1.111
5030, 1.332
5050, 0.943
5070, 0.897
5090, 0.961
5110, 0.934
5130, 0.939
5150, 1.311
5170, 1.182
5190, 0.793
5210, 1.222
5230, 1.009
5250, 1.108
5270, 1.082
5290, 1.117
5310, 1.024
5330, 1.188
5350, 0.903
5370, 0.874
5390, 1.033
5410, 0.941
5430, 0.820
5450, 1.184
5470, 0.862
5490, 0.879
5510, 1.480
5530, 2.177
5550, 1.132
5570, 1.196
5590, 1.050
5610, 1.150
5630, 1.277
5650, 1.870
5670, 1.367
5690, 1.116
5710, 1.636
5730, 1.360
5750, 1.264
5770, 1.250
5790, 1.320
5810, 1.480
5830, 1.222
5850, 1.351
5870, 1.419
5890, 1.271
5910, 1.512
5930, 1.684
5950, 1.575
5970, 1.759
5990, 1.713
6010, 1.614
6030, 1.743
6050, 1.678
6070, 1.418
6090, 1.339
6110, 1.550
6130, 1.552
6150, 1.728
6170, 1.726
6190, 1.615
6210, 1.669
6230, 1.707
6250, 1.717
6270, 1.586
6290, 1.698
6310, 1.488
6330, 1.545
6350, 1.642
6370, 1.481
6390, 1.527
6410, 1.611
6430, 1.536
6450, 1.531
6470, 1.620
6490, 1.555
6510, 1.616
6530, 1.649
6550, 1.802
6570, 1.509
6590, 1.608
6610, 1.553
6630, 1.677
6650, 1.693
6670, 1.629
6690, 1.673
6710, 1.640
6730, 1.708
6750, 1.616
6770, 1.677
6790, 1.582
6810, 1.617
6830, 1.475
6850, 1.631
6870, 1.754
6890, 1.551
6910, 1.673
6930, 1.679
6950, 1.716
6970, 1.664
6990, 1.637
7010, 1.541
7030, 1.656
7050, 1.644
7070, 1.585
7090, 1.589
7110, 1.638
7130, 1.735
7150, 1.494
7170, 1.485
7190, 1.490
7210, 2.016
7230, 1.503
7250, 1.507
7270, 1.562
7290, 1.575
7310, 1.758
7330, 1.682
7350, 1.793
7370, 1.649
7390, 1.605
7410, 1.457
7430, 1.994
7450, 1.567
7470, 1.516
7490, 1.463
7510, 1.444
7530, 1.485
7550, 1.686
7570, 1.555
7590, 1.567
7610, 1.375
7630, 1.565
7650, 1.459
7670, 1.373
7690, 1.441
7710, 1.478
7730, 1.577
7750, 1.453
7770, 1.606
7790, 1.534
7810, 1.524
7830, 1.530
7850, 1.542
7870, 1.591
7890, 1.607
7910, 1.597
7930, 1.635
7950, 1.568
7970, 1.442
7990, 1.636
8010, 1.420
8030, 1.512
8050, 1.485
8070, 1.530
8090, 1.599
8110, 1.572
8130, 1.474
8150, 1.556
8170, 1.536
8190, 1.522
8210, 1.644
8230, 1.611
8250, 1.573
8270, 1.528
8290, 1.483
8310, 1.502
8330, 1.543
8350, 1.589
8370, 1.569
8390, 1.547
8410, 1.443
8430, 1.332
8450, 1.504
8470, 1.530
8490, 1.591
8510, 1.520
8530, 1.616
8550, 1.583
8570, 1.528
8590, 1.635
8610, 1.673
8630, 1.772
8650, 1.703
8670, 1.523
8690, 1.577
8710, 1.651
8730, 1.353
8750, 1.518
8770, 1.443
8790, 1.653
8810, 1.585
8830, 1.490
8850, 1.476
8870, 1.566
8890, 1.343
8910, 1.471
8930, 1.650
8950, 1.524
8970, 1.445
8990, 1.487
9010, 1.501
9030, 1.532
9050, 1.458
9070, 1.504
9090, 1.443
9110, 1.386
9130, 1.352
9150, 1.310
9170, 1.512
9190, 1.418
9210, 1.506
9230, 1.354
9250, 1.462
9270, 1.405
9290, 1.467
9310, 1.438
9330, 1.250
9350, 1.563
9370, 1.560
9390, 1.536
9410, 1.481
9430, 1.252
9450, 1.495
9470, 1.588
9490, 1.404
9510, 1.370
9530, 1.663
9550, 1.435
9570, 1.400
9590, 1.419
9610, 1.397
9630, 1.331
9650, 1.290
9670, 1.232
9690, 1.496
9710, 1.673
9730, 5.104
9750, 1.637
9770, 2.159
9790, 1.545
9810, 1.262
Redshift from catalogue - 0.48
